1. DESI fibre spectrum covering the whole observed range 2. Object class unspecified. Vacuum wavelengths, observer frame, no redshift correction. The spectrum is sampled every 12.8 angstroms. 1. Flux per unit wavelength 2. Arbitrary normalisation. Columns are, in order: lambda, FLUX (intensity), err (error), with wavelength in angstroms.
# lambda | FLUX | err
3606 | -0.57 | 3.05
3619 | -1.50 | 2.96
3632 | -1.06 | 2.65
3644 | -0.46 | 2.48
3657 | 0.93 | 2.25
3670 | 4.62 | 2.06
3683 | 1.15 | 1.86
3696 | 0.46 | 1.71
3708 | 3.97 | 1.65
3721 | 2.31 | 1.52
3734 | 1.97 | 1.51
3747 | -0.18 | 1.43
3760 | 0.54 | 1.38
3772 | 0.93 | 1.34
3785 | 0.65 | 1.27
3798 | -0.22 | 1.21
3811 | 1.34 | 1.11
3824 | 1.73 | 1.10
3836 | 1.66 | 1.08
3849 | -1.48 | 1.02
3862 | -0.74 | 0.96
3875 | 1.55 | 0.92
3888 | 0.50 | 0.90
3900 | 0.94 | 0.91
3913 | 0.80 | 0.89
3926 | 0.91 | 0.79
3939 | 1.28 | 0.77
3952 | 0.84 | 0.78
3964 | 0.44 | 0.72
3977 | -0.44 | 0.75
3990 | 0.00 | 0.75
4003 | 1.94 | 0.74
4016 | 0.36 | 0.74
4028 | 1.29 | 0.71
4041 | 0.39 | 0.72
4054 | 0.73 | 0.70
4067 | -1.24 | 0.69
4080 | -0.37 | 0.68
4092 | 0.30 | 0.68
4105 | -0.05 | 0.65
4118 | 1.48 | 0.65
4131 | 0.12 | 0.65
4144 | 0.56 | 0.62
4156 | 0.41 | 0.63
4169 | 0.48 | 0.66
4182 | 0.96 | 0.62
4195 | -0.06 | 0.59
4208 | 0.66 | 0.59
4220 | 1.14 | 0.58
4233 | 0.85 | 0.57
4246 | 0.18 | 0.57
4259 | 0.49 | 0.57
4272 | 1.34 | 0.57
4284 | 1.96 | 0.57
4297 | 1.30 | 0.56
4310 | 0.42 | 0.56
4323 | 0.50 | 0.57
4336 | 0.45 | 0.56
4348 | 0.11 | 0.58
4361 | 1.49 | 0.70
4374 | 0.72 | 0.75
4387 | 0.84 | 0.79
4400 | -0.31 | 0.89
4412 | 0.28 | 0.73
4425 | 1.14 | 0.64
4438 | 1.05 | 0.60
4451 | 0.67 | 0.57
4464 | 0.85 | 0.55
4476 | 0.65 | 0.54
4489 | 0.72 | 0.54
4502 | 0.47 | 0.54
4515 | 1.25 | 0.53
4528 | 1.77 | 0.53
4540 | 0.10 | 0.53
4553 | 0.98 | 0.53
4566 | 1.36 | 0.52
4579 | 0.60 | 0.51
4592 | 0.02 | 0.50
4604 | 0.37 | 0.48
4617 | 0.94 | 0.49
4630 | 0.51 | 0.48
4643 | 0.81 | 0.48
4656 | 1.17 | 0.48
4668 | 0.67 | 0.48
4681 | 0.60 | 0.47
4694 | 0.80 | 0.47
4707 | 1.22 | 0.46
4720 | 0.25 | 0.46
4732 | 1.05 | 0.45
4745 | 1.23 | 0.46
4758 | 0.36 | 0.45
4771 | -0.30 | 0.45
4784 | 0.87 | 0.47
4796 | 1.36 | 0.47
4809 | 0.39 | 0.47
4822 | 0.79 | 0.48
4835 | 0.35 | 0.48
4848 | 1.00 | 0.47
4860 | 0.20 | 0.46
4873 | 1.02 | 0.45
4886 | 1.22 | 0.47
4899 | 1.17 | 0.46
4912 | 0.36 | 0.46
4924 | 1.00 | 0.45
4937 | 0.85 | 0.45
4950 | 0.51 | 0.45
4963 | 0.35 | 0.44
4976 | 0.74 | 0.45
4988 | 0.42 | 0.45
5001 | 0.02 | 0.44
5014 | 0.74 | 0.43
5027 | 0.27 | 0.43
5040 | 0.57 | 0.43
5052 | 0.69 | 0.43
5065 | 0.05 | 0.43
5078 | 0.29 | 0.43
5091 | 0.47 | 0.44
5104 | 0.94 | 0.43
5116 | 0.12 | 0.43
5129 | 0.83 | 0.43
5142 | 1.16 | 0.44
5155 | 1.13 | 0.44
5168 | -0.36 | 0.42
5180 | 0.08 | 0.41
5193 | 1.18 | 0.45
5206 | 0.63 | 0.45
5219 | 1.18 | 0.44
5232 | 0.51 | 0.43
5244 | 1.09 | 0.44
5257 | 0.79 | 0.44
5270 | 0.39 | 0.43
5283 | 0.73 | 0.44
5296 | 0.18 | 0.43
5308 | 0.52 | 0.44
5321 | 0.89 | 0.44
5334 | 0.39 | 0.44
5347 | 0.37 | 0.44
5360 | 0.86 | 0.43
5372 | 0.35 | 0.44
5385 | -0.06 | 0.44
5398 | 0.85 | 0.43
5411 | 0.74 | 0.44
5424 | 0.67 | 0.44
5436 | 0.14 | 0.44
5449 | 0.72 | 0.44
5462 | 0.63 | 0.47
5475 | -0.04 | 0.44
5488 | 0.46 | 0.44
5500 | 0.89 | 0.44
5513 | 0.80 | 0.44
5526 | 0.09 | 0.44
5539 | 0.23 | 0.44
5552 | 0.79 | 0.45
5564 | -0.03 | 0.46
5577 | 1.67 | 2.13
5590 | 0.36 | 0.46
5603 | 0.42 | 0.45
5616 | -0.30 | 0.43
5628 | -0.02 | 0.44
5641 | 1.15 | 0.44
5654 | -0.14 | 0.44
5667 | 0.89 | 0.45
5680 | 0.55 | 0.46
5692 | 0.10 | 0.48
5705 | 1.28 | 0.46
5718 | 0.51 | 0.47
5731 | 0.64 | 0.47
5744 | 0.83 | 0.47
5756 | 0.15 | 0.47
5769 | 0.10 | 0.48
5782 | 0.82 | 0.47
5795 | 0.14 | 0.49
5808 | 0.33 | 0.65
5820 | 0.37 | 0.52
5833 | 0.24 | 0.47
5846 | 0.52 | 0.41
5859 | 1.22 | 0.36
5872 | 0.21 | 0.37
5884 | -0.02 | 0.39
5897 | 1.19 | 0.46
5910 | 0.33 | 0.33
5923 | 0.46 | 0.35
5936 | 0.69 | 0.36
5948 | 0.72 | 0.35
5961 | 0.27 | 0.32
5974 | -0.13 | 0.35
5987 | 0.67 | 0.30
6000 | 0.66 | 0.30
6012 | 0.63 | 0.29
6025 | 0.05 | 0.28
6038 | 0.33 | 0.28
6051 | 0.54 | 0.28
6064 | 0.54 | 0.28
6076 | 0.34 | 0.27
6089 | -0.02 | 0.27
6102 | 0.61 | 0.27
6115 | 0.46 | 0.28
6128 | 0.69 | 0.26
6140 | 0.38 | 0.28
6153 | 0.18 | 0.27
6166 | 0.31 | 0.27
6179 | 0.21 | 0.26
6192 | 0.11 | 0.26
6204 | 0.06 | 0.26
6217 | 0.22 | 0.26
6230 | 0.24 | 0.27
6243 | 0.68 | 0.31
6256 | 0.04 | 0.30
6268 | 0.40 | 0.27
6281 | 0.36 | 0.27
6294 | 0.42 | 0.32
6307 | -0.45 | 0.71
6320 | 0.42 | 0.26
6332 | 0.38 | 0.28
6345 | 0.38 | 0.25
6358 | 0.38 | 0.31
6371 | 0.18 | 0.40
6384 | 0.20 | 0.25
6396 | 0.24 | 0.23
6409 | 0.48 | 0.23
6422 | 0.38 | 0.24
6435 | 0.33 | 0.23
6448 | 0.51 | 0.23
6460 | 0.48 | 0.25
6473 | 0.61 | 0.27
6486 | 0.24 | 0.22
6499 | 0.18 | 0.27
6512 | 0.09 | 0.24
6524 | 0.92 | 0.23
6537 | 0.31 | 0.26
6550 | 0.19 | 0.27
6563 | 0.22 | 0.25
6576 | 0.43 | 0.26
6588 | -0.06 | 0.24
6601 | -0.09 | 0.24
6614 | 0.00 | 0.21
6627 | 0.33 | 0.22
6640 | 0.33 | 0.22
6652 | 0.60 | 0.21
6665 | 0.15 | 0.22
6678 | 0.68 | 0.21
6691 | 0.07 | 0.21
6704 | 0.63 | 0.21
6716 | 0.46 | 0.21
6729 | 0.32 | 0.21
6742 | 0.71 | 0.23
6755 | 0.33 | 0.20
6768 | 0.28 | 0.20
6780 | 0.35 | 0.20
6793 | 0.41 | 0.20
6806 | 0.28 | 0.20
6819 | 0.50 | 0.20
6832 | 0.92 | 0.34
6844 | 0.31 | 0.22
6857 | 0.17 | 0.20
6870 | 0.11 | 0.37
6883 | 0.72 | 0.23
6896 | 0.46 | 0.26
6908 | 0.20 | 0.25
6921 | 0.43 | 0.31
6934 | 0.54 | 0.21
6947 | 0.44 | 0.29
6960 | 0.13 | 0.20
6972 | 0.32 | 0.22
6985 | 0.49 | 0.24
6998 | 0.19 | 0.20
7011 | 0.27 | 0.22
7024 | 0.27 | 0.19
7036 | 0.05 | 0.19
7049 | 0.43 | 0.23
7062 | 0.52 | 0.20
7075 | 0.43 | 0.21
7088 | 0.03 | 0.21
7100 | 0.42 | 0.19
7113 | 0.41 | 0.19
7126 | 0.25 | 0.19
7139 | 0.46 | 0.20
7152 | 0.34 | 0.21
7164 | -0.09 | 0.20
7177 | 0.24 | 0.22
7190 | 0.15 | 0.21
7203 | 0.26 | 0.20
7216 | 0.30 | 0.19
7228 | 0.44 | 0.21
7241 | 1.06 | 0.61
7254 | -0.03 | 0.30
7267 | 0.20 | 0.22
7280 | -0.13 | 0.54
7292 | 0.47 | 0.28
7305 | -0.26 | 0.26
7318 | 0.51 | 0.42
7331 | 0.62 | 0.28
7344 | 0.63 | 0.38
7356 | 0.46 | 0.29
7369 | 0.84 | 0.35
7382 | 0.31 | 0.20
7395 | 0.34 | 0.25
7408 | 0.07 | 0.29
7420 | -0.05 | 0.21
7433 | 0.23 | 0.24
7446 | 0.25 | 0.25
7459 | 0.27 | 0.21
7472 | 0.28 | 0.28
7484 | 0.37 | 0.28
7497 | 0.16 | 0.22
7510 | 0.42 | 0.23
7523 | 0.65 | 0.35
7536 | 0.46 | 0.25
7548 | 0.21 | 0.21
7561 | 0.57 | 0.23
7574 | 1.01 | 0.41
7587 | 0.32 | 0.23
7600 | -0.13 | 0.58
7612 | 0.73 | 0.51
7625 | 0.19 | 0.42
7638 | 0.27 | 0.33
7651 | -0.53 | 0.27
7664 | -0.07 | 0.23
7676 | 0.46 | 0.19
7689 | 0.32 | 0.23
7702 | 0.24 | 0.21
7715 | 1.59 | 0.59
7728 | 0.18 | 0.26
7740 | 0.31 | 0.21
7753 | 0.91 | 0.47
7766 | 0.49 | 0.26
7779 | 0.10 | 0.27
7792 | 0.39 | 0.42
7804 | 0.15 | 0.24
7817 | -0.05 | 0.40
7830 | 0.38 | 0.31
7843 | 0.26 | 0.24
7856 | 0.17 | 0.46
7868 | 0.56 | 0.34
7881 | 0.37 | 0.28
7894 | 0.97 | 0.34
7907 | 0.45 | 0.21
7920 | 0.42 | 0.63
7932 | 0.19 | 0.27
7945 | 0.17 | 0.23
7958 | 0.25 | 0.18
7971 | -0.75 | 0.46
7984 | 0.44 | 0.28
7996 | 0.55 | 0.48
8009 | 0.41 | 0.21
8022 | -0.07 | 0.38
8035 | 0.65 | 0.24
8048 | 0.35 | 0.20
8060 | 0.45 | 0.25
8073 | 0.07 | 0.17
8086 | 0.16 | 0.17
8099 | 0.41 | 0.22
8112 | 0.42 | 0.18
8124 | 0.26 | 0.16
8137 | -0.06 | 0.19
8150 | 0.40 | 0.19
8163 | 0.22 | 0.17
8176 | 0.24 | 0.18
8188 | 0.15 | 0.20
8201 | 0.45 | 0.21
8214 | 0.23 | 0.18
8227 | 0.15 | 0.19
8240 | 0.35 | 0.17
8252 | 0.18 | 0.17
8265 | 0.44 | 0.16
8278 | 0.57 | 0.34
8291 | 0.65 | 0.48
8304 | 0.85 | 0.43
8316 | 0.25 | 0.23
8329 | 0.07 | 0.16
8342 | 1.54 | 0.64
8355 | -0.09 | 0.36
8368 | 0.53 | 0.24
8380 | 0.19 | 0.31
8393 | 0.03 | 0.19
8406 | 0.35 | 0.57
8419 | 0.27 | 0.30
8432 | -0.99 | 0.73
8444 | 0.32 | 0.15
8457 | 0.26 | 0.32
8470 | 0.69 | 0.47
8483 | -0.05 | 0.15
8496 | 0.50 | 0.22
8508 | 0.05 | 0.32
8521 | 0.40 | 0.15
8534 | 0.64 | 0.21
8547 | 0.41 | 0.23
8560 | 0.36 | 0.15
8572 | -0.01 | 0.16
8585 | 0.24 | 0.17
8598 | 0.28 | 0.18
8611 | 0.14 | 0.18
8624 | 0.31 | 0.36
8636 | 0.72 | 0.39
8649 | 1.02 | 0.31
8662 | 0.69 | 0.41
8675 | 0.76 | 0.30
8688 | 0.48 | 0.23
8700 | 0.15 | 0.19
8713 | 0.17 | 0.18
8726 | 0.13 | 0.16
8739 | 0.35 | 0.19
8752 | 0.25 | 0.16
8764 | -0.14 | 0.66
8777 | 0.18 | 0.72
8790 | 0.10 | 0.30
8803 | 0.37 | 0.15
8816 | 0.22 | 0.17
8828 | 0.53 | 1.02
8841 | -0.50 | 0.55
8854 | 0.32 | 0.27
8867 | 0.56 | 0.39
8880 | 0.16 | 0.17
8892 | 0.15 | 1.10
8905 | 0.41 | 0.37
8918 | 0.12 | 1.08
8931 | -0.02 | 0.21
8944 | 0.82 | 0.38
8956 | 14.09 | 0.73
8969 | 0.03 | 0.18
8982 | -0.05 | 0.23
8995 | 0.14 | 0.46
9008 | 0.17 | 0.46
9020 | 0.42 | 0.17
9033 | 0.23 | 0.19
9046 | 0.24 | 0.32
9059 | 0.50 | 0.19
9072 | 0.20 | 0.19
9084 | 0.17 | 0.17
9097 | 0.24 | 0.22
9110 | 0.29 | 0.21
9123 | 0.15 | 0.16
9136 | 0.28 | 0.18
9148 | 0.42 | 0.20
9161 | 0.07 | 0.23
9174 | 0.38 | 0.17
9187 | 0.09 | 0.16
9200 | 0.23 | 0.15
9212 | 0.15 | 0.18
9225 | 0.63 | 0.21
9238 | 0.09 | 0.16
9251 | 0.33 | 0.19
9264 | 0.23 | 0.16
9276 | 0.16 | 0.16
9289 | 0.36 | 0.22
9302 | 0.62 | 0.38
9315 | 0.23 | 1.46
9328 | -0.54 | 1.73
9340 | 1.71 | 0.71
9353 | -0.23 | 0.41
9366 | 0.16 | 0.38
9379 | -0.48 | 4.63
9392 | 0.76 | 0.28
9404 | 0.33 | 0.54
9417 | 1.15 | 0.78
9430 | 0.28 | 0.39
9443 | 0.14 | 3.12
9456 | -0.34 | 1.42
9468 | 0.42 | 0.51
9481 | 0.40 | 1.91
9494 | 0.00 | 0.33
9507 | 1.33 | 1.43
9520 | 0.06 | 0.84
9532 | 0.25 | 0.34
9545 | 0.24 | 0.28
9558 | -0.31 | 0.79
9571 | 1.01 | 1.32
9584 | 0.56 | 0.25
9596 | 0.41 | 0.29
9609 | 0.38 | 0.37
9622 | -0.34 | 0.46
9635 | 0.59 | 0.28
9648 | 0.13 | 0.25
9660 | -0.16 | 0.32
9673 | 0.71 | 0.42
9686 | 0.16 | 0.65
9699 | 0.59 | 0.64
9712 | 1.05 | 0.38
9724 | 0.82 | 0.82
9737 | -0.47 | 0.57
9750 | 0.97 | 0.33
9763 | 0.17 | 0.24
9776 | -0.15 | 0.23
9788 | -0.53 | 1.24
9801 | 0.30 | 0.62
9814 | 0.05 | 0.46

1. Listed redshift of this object 1.61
